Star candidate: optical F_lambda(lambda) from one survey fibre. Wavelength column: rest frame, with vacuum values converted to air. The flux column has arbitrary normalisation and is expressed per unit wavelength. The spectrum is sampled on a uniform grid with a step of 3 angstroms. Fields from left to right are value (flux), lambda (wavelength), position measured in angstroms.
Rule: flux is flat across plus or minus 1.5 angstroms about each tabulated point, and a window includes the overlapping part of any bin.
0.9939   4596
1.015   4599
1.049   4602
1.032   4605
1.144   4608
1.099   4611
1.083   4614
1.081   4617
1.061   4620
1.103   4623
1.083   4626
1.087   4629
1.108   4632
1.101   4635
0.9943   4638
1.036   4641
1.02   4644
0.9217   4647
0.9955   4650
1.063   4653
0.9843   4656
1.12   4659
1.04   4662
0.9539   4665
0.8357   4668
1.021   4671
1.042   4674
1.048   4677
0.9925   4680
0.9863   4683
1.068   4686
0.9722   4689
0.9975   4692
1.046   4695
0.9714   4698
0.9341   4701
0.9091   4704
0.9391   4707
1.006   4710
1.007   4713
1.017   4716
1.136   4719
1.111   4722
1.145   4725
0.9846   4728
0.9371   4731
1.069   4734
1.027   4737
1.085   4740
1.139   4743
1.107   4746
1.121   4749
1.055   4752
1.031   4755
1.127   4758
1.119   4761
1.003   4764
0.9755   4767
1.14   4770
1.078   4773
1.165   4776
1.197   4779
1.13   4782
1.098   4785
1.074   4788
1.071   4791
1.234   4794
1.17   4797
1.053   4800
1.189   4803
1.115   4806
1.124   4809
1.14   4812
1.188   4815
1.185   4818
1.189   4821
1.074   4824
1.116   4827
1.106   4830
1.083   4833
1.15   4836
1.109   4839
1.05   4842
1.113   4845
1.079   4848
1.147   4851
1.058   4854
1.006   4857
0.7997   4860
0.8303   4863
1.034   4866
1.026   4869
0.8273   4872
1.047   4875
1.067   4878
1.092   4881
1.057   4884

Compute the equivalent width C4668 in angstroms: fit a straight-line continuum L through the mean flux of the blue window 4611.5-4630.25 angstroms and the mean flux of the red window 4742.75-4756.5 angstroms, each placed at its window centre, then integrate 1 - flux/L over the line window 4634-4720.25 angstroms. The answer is 6.38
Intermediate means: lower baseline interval 1.08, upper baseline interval 1.09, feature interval 1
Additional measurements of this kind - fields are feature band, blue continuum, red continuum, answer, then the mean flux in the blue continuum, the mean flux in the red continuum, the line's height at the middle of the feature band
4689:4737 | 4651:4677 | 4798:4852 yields 1.43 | 1.01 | 1.12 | 1.04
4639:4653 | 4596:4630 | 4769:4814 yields 1.07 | 1.07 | 1.13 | 1.08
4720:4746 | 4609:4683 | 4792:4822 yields 0.83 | 1.04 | 1.16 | 1.1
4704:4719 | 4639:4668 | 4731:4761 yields 0.76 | 1.01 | 1.08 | 1.05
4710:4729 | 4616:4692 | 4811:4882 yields -0.45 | 1.03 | 1.06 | 1.04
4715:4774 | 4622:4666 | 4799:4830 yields 1.44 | 1.04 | 1.14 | 1.1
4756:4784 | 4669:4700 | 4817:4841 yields -0.65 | 1.01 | 1.12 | 1.08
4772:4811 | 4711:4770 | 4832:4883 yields -3.04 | 1.06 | 1.03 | 1.05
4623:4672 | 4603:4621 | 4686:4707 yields 0.63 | 1.08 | 0.976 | 1.04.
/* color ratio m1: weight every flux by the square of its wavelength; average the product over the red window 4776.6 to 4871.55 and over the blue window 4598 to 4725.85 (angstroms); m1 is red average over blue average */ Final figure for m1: 1.1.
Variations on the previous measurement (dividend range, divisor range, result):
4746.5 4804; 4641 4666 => 1.15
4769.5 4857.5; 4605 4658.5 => 1.15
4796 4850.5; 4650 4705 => 1.20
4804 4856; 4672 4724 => 1.17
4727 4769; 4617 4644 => 1.04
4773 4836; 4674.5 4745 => 1.15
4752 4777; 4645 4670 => 1.14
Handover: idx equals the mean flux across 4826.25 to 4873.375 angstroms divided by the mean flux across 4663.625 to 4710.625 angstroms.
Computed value 1.05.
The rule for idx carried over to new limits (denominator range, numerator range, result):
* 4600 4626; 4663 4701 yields 0.92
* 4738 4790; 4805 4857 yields 1.02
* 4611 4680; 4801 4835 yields 1.10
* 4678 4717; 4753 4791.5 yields 1.11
